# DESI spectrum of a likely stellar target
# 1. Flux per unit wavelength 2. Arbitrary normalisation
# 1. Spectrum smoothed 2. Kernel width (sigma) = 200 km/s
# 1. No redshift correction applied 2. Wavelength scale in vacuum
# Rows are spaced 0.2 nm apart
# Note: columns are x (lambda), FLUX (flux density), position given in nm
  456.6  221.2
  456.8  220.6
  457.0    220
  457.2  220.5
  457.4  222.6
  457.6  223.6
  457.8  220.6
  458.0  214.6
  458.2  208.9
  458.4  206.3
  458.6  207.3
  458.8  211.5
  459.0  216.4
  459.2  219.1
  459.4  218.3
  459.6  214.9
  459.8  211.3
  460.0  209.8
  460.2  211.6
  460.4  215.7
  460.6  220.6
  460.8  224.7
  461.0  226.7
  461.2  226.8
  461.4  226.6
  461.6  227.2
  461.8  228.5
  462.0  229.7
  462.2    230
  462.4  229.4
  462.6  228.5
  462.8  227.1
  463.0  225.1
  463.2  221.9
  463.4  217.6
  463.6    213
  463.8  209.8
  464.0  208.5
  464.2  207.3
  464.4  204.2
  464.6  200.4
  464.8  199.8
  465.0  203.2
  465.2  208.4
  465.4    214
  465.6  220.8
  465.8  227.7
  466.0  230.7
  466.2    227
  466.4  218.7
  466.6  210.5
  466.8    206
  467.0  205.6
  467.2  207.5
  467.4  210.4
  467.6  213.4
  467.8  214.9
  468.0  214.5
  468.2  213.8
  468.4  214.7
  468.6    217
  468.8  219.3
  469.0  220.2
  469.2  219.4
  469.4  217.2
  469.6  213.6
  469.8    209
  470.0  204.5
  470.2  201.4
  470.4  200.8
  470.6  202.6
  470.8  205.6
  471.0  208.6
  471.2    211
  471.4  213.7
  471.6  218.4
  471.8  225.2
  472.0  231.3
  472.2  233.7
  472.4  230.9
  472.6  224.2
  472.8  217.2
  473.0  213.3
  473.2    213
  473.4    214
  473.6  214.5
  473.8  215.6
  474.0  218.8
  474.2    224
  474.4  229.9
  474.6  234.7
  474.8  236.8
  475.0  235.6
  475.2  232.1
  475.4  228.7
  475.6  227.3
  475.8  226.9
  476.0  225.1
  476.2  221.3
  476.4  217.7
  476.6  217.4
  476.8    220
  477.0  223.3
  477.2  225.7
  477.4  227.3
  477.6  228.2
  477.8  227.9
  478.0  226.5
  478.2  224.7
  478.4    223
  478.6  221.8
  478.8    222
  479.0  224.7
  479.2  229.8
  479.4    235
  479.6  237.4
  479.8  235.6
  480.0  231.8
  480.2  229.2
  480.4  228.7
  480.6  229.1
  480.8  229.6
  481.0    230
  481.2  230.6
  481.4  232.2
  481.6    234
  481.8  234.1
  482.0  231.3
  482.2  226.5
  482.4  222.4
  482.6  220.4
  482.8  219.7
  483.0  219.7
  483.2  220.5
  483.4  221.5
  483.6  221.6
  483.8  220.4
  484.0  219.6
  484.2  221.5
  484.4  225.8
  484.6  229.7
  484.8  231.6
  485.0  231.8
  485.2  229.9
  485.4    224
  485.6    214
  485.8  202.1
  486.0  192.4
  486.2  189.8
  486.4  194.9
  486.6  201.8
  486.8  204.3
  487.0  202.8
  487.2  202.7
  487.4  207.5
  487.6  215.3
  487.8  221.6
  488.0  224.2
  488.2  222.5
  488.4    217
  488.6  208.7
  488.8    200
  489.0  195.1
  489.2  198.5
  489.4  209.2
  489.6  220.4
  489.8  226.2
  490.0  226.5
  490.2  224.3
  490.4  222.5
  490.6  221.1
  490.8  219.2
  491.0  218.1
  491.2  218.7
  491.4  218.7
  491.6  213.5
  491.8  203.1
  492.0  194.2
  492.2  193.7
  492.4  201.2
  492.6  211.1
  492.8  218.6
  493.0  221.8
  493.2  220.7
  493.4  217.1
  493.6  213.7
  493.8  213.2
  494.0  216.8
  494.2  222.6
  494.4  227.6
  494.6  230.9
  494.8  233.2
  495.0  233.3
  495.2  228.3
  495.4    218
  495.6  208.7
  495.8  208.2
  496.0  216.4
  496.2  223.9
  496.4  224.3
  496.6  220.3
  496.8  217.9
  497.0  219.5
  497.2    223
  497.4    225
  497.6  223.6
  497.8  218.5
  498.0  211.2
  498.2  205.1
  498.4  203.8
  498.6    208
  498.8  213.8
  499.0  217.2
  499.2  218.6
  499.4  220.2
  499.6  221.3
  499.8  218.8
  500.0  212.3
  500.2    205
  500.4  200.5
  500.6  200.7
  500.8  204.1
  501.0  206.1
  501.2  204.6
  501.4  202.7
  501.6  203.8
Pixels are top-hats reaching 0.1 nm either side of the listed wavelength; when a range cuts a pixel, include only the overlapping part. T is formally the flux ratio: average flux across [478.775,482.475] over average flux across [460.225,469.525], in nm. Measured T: 1.06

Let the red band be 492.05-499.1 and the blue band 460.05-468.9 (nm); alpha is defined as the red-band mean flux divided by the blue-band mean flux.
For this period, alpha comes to 1.00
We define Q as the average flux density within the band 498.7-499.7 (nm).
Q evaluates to 218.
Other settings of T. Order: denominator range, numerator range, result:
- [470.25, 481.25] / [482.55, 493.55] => 0.96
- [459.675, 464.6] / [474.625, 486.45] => 1.02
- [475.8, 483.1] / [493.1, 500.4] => 0.96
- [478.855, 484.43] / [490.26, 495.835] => 0.95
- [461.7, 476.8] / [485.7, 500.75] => 0.98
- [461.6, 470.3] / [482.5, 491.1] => 1.00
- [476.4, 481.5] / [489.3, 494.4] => 0.95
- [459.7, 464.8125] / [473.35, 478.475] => 1.03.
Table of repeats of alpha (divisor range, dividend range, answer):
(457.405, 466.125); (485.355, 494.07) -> 0.97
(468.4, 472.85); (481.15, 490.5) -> 1.01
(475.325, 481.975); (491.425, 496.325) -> 0.95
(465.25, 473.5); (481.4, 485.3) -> 1.05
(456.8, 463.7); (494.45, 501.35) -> 0.98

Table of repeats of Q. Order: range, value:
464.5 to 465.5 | 205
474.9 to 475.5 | 232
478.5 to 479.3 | 225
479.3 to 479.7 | 236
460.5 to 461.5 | 225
